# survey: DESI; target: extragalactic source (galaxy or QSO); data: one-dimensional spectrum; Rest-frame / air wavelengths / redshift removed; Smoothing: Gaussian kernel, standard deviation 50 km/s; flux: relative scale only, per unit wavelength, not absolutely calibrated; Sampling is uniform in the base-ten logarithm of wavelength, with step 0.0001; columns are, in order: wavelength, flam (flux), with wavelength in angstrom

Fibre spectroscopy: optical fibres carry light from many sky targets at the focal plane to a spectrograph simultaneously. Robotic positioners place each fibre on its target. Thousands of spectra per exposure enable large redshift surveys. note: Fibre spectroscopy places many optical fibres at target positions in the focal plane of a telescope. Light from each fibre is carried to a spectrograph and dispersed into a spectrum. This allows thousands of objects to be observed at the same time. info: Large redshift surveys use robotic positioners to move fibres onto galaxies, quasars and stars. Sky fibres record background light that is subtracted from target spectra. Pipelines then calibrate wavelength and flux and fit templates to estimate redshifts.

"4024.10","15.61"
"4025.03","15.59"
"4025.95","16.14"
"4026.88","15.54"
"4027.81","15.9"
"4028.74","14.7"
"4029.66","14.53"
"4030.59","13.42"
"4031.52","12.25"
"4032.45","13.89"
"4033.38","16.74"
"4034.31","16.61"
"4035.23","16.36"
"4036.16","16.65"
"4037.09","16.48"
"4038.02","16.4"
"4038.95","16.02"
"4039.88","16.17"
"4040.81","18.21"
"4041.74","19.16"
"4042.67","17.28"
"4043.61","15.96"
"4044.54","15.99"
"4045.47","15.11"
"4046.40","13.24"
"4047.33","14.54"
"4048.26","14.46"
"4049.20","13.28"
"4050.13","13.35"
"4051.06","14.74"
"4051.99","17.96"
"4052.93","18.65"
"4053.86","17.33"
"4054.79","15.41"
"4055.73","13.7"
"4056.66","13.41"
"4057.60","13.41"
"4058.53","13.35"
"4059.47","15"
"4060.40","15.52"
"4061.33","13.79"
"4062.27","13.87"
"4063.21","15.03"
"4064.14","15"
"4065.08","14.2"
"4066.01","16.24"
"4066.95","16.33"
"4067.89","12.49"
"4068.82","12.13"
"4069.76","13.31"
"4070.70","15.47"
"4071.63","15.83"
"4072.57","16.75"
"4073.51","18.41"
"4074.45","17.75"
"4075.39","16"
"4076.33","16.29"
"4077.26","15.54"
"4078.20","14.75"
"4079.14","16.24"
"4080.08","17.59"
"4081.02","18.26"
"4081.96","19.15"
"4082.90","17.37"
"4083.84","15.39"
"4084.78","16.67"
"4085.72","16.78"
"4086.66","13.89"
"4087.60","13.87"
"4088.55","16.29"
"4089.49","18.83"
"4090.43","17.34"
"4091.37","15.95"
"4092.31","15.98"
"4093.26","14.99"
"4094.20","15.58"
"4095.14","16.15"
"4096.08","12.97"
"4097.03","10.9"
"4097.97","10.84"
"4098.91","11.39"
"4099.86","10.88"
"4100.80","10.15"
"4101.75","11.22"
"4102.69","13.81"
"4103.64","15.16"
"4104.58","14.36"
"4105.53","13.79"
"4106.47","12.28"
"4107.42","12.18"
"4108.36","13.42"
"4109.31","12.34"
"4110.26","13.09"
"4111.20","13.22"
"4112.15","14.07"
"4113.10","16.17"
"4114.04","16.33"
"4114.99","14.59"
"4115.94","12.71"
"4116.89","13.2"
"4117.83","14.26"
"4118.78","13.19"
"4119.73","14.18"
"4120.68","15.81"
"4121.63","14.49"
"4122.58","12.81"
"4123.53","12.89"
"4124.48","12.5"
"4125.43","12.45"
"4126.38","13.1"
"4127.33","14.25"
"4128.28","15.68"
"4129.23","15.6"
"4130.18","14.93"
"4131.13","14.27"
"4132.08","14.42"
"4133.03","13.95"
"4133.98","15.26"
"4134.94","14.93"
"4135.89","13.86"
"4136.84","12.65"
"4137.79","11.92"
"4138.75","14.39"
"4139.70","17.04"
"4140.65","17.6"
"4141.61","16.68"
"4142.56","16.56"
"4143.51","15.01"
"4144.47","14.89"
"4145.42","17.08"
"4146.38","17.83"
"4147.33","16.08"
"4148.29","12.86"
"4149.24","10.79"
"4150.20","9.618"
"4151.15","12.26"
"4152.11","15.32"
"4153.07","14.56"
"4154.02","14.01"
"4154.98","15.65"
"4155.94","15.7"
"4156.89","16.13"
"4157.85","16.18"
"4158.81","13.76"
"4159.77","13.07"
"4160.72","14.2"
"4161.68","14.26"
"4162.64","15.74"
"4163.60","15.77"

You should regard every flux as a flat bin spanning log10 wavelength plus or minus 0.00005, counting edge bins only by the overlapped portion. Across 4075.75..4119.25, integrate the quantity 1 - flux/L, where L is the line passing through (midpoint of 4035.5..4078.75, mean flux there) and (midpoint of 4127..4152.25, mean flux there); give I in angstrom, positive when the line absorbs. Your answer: 1.5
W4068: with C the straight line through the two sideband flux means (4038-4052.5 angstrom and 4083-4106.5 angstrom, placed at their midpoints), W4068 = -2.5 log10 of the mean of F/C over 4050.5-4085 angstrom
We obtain -0.04 mag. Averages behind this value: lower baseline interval 15.7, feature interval 15.6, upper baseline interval 14.3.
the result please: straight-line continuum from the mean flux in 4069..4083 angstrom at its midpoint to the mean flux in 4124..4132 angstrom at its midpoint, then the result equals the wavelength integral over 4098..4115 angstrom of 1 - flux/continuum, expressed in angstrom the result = 2.2 angstrom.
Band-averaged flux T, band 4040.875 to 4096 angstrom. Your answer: 15.6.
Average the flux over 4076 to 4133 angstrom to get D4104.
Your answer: 14.4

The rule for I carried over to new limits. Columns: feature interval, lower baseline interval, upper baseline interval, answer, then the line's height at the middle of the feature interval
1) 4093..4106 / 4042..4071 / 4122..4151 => 1.44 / 14.6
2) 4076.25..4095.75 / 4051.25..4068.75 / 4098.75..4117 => -3.16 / 14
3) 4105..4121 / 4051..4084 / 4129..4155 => 1.29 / 15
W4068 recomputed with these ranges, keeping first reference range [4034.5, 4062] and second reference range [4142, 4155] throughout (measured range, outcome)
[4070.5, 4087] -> -0.10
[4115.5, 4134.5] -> 0.05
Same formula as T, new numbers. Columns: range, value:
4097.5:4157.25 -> 14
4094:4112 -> 12.8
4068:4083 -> 16.2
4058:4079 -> 15.2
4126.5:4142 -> 14.8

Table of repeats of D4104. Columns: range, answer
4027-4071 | 15.2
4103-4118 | 13.8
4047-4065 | 14.8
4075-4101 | 15.3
